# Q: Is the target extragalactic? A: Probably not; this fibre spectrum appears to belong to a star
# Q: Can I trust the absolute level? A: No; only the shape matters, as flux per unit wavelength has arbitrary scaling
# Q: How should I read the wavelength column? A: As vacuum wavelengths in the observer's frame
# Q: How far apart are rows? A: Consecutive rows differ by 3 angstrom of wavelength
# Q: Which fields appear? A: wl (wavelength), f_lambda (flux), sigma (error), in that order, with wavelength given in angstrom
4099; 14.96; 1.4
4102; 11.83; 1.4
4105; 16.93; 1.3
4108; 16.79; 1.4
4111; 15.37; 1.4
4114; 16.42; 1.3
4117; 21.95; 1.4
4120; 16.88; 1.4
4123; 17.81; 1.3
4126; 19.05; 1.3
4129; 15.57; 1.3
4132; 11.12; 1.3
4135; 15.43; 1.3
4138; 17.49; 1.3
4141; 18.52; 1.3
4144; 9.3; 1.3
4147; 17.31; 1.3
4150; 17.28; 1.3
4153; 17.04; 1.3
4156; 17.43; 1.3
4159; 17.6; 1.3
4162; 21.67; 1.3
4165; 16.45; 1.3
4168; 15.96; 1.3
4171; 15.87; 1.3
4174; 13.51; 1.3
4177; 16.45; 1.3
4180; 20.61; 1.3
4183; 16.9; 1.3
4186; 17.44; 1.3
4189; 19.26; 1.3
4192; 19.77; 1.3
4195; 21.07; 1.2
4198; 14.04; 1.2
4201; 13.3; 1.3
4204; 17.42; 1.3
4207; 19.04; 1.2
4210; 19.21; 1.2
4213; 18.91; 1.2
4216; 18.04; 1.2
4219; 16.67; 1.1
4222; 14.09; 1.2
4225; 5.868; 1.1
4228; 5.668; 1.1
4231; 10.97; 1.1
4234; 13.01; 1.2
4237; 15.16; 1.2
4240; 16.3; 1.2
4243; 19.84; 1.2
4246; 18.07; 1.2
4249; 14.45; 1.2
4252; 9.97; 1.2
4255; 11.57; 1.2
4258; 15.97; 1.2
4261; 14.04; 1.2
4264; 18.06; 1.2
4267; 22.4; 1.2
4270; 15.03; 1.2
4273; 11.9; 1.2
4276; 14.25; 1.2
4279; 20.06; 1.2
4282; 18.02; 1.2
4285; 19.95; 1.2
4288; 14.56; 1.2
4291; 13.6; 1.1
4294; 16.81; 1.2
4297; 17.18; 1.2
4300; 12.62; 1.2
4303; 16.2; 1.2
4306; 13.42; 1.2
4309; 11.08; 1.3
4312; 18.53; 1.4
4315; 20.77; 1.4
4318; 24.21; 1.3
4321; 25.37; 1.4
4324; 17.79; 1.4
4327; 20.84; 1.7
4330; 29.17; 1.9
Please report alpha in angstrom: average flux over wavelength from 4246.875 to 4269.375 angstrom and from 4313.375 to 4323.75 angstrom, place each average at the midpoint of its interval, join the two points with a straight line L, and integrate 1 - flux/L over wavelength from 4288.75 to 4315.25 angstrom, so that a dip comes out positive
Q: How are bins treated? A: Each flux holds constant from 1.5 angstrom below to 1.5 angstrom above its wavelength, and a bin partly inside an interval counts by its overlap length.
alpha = 6.9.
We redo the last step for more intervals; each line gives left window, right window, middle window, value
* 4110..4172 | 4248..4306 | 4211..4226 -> 0.9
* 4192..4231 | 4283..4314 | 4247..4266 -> 1.3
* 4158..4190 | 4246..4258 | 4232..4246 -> -2.2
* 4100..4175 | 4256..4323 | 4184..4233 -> 3.0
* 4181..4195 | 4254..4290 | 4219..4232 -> 5.7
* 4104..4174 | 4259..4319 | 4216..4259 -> 8.0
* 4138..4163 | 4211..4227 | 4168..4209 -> -4.3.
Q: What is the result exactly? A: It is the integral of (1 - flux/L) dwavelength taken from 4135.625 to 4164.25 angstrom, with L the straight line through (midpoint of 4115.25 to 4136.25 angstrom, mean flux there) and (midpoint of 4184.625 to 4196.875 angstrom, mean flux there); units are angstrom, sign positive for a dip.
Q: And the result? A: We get 1.2 angstrom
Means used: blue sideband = 16.8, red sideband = 19.2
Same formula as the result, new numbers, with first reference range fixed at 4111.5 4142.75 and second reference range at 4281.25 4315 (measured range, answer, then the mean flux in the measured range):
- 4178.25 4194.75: -2.4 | 18.9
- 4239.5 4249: -0.9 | 17.7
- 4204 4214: -1.5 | 18.8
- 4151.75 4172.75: -0.9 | 17.4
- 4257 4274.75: -0.2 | 16.2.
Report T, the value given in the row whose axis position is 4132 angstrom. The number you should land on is 11.12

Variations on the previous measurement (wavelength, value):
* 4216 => 18.04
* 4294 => 16.81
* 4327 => 20.84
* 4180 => 20.61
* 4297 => 17.18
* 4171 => 15.87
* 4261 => 14.04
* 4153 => 17.04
